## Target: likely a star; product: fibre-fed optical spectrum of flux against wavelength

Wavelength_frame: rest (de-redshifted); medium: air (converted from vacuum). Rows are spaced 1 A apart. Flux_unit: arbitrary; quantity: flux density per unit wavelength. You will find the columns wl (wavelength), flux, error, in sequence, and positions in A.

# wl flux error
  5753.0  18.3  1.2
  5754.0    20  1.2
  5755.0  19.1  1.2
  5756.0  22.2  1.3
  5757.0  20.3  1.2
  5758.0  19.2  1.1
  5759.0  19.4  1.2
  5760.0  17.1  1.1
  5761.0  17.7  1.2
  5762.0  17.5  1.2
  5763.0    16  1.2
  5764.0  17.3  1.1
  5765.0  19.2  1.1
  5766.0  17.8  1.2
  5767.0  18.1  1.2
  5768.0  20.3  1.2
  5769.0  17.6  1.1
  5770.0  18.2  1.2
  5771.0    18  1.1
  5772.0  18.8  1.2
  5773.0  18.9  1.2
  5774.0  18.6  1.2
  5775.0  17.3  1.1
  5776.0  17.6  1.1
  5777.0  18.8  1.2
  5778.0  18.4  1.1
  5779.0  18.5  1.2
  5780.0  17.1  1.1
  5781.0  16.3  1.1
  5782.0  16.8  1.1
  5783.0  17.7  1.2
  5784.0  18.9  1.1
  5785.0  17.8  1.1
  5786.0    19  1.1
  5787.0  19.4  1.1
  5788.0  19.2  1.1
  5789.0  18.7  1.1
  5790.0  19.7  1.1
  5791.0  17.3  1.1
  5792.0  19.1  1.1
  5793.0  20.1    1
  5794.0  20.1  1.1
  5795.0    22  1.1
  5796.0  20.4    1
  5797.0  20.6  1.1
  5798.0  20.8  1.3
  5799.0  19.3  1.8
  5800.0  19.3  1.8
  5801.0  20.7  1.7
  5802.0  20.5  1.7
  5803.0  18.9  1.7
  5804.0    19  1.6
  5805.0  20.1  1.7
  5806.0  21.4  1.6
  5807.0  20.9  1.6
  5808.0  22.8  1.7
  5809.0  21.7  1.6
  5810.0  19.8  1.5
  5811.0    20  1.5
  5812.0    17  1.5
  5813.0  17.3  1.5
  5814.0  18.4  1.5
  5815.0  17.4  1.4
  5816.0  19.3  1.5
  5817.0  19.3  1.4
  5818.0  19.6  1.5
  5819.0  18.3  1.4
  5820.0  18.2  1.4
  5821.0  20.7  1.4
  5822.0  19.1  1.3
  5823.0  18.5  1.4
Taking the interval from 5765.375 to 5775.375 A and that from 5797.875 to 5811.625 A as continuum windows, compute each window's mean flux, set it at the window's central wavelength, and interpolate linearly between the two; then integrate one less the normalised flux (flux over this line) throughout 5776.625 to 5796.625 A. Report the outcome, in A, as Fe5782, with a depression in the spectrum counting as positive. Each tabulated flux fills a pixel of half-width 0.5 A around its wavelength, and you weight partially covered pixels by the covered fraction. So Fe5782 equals 0.6 A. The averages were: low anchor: 18.4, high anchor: 20.3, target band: 18.8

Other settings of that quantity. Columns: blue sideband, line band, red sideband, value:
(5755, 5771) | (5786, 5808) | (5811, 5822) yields -1.57 A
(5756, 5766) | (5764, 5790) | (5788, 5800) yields 1.04 A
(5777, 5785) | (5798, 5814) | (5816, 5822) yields -1.01 A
